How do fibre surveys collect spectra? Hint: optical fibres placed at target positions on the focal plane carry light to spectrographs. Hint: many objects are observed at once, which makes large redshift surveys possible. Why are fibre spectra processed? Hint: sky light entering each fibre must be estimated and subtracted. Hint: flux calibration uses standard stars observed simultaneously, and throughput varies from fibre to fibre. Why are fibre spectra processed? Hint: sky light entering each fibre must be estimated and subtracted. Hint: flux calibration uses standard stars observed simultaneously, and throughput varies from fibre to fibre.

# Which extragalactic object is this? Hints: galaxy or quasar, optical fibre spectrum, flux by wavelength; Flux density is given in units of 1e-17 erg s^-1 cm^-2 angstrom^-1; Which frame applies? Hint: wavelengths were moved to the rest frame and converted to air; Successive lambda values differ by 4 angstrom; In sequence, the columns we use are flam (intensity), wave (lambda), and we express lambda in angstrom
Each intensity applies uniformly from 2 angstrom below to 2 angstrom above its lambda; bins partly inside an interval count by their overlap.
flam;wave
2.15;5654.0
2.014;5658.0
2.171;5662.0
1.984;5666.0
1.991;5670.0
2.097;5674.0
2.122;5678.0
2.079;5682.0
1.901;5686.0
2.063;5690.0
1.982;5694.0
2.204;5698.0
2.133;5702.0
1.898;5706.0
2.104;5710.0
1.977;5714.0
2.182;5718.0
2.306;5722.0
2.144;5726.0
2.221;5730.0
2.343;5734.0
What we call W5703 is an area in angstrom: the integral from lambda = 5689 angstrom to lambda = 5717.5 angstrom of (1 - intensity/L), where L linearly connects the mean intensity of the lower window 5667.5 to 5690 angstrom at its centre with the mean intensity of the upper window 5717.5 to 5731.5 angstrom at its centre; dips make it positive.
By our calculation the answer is 1.01 angstrom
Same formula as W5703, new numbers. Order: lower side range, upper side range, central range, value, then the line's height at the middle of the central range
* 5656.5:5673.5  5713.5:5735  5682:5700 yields 0.6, 2.12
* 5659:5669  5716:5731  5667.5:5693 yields 0.8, 2.1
